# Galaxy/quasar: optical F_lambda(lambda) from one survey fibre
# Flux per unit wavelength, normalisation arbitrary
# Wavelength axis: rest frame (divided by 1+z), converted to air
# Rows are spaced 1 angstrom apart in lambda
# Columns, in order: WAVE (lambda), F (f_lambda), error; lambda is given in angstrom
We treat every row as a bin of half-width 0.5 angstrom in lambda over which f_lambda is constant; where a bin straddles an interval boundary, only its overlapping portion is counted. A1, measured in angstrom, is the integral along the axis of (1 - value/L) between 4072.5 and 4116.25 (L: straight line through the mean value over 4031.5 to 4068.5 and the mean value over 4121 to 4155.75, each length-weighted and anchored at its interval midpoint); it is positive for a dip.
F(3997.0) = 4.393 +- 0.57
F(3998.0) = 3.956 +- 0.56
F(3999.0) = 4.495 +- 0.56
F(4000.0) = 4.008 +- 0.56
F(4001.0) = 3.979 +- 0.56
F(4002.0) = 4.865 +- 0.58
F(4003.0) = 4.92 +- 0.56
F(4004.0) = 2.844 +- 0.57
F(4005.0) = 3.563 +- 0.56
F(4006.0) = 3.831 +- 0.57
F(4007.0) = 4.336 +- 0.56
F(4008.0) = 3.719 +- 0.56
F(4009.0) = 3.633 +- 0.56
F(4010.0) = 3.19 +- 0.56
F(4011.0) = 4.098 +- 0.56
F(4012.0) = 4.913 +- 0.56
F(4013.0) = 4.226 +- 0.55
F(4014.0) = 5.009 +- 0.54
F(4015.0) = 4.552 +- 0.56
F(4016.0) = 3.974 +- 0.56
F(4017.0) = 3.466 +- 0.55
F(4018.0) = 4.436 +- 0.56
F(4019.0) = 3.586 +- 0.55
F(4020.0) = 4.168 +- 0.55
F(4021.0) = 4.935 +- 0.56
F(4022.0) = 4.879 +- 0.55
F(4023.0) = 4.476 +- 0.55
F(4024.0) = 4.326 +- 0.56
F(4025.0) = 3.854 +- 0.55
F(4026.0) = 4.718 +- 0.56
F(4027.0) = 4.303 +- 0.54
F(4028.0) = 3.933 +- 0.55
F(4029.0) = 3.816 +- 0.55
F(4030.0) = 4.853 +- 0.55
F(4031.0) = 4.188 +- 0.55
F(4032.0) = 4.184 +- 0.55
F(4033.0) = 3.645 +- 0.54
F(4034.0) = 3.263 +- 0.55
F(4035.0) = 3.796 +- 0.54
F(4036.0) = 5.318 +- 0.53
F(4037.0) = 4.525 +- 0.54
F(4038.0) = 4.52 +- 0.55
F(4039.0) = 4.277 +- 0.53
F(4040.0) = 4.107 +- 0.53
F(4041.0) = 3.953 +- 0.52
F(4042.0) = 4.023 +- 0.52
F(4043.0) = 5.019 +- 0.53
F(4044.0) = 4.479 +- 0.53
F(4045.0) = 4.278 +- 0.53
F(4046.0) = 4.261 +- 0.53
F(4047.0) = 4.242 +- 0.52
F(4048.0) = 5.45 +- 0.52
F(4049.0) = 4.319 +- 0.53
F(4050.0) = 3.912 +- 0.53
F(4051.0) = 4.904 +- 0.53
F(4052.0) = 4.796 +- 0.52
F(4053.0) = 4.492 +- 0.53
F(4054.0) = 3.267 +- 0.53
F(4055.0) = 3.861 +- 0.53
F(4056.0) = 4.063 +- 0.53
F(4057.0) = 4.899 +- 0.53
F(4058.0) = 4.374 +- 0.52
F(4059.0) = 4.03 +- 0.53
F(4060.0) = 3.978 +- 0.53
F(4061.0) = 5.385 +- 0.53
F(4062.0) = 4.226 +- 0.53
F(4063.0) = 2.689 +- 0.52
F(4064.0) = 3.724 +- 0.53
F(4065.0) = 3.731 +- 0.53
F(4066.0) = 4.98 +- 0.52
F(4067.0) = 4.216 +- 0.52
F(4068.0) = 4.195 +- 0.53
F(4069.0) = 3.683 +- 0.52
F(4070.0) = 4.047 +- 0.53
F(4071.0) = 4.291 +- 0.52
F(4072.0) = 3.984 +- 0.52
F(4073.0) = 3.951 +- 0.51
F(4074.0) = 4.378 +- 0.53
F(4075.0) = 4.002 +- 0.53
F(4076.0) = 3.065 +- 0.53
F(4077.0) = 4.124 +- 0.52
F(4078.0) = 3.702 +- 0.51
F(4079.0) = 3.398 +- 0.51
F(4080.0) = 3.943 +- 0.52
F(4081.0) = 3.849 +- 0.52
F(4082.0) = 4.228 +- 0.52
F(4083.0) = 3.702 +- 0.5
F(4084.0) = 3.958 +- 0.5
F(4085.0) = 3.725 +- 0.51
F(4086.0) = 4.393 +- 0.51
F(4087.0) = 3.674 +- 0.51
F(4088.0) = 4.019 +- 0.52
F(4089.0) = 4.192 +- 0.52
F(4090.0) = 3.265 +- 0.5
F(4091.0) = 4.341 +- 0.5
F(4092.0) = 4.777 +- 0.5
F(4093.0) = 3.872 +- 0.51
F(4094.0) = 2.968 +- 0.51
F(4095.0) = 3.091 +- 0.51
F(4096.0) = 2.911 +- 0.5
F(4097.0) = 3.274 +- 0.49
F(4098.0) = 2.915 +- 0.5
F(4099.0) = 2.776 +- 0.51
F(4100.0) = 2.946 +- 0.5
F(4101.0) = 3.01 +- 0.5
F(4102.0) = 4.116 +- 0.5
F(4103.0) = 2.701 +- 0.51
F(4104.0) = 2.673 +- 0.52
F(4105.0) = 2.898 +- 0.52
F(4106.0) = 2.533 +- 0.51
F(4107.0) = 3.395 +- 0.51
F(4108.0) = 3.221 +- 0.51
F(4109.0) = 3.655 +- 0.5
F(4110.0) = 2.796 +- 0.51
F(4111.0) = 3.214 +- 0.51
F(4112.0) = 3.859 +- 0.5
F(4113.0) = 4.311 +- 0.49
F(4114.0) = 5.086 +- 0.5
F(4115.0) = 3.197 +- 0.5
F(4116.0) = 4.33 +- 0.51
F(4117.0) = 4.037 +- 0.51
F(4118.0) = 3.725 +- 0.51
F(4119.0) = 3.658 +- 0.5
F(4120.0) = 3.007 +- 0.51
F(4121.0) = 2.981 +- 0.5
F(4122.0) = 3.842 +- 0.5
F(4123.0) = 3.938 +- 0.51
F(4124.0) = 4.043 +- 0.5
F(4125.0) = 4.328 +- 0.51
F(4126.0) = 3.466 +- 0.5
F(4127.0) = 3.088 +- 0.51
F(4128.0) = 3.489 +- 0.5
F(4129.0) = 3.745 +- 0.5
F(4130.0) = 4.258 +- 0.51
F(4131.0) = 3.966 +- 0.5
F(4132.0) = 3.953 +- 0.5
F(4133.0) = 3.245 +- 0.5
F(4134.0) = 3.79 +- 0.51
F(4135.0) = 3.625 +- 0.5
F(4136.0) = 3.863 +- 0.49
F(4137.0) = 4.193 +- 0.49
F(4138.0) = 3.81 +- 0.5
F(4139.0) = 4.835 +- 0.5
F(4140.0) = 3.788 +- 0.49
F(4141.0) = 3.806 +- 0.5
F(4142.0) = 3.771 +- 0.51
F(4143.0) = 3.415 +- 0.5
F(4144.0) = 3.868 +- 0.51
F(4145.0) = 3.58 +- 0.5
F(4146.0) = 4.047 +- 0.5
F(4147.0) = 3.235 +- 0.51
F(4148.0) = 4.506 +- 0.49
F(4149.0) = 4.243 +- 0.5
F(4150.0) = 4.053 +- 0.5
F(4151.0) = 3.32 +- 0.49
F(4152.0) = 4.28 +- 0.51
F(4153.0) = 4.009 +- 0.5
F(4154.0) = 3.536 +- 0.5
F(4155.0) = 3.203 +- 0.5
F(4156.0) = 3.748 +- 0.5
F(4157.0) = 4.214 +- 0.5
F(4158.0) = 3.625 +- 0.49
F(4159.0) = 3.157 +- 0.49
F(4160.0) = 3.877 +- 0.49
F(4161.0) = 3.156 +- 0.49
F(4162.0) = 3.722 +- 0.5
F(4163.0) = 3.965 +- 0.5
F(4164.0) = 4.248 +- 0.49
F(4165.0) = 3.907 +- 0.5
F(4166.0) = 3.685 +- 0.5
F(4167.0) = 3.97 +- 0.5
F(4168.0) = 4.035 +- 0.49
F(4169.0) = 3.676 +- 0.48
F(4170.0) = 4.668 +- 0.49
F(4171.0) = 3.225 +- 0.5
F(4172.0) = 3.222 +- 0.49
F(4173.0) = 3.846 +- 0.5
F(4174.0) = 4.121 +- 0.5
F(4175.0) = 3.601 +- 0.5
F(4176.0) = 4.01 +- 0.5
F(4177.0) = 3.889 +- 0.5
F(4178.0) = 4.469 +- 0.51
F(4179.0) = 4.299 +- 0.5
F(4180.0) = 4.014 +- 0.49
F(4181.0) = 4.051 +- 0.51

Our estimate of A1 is 4.75 angstrom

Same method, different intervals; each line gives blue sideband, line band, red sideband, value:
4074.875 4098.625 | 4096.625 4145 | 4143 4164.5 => 2.0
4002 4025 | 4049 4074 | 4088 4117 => -2.5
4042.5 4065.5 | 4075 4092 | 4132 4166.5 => 1.0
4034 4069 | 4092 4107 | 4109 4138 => 3.1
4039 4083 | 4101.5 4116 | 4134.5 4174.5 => 2.0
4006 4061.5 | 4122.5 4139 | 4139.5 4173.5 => 0.2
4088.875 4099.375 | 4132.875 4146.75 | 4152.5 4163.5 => -0.9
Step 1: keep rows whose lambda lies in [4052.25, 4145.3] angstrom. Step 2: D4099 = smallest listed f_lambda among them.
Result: 2.533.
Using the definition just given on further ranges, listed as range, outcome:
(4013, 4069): 2.689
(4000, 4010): 2.844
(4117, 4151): 2.981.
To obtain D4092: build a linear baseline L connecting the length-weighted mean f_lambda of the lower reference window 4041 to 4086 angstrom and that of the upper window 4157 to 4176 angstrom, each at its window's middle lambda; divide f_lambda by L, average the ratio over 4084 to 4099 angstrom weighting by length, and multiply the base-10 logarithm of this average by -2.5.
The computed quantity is 0.11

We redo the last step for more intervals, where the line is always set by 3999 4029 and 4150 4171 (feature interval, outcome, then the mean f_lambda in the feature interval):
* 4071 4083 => 0.03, 3.89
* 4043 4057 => -0.08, 4.38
